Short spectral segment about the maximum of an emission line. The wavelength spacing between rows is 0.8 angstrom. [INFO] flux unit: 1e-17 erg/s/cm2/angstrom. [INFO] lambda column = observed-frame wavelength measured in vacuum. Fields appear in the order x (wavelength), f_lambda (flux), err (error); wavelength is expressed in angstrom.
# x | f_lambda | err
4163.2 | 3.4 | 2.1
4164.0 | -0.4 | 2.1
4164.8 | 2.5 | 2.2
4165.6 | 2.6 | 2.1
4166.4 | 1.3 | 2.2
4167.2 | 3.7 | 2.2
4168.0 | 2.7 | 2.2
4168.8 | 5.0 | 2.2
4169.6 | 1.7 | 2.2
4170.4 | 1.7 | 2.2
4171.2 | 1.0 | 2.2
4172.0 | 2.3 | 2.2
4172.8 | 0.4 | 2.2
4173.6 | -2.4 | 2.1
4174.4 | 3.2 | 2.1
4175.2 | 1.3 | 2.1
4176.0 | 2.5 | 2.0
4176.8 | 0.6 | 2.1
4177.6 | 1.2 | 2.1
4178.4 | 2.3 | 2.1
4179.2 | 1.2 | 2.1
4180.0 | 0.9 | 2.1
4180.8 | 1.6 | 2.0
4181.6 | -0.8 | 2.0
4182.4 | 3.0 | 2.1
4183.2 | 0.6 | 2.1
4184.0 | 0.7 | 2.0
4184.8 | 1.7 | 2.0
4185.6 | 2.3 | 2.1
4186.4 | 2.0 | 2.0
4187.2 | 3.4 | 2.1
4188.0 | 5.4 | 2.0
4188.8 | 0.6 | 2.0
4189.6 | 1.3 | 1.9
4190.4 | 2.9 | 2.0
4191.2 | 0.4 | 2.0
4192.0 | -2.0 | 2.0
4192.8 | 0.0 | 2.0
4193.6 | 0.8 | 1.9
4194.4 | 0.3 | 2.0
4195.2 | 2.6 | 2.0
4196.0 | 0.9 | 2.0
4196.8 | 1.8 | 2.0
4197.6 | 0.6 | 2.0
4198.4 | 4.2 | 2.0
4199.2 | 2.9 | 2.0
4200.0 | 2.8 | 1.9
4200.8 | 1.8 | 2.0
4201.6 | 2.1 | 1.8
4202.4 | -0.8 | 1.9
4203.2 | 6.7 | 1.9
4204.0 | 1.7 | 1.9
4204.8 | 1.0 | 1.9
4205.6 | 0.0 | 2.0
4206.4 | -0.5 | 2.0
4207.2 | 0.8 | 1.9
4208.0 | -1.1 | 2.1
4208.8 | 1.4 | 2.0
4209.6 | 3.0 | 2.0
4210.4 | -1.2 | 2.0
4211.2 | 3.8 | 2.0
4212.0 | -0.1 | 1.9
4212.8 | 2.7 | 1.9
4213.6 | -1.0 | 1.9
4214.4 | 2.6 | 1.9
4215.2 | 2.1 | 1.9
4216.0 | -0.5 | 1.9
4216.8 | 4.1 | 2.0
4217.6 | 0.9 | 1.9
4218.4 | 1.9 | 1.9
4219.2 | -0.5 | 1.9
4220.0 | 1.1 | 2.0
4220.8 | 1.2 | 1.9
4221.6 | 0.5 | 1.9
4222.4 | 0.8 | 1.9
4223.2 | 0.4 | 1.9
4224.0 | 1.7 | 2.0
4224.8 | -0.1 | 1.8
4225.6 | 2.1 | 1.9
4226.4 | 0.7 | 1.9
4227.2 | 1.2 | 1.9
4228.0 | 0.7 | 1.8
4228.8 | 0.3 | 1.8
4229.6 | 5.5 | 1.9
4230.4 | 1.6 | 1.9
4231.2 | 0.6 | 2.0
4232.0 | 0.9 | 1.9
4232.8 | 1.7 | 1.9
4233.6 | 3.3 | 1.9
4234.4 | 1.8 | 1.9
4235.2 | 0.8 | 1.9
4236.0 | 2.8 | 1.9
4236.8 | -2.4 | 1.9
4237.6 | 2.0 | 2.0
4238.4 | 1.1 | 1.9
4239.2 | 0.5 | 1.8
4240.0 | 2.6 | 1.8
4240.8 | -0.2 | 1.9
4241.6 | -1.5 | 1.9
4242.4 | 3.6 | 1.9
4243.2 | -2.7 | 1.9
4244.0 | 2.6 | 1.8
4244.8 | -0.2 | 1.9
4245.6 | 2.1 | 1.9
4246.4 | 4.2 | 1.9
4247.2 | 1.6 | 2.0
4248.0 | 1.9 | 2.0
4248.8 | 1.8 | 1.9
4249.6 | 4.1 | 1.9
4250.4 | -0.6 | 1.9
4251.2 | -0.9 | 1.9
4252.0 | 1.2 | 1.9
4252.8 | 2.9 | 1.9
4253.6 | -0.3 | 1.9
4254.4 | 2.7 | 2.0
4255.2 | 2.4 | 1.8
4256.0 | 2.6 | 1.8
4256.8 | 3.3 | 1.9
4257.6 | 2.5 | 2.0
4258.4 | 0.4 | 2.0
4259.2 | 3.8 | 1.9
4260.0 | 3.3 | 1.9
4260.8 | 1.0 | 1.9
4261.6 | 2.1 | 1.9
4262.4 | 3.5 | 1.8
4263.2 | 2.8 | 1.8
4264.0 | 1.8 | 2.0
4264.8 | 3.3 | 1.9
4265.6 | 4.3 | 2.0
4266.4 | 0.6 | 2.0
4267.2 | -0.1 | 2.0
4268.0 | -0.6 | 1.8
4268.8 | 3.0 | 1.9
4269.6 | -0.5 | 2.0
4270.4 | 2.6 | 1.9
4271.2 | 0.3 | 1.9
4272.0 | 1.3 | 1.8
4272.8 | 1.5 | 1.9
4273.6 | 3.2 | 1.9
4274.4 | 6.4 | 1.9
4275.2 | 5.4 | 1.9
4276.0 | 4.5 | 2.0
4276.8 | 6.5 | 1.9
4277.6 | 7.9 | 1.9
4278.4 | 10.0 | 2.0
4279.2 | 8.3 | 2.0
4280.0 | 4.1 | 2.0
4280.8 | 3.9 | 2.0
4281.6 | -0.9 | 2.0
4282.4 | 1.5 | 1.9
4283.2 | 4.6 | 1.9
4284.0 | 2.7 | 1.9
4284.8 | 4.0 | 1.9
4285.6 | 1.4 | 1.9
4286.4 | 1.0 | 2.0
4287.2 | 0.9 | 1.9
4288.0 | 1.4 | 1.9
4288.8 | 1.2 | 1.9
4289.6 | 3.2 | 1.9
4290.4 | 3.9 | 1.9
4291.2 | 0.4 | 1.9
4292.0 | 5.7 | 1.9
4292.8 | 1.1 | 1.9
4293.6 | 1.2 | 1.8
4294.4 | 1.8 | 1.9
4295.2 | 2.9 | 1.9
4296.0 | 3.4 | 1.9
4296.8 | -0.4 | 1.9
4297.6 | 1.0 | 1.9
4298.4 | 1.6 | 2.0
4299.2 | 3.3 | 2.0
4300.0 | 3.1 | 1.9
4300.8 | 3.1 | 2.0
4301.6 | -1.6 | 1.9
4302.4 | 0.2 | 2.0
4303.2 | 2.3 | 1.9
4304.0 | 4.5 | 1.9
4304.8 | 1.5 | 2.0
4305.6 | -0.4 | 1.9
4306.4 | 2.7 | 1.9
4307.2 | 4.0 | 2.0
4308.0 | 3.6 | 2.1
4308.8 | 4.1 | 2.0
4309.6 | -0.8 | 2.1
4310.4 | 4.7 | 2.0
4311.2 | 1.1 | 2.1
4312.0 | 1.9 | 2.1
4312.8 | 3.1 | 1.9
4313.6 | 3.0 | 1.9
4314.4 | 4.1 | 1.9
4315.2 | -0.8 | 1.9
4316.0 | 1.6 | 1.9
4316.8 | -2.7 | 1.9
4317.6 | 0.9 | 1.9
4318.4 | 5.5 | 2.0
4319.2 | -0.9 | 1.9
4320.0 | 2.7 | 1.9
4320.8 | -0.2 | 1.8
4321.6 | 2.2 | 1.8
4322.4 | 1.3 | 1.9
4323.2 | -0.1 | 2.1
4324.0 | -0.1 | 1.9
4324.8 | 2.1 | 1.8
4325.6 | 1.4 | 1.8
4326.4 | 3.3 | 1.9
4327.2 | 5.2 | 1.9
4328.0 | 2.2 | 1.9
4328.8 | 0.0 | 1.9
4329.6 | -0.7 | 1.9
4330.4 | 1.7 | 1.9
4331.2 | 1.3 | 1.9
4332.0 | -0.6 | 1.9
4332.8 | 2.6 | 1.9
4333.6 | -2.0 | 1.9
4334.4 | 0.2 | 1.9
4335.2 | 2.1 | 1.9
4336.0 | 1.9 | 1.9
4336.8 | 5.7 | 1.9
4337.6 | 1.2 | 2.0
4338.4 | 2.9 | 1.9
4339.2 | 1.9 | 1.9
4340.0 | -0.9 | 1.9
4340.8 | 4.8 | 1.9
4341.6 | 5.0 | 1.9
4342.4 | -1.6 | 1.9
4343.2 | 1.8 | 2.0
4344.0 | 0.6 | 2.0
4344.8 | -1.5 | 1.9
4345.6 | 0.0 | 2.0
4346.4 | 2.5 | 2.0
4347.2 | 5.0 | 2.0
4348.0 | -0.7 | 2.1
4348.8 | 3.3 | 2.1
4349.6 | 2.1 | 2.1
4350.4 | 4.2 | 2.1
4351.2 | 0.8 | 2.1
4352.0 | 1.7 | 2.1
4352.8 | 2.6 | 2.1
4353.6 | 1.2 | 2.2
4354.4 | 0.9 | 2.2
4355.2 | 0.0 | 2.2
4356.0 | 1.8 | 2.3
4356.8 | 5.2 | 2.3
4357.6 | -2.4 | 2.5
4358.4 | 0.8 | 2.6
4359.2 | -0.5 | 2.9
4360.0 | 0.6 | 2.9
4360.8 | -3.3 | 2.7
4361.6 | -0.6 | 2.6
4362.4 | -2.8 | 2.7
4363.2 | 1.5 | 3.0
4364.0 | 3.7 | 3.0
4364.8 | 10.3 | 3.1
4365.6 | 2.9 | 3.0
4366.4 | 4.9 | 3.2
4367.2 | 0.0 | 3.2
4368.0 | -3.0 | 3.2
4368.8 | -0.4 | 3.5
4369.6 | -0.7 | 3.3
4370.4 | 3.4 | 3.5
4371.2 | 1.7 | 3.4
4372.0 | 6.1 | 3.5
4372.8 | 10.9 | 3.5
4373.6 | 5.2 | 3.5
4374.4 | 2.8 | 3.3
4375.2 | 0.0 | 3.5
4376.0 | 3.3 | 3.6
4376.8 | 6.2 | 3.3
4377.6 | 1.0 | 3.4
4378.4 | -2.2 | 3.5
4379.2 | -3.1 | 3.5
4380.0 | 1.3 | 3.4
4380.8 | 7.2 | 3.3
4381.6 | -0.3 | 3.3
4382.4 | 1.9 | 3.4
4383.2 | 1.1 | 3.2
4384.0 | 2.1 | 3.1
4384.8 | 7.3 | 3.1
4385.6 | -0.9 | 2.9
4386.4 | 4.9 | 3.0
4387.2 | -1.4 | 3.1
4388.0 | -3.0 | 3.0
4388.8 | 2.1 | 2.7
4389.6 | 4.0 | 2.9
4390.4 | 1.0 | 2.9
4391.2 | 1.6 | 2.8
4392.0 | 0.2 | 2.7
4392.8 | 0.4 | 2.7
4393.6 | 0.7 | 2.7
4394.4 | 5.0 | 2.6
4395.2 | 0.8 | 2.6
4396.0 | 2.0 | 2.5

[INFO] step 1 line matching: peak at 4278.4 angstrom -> [O II]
